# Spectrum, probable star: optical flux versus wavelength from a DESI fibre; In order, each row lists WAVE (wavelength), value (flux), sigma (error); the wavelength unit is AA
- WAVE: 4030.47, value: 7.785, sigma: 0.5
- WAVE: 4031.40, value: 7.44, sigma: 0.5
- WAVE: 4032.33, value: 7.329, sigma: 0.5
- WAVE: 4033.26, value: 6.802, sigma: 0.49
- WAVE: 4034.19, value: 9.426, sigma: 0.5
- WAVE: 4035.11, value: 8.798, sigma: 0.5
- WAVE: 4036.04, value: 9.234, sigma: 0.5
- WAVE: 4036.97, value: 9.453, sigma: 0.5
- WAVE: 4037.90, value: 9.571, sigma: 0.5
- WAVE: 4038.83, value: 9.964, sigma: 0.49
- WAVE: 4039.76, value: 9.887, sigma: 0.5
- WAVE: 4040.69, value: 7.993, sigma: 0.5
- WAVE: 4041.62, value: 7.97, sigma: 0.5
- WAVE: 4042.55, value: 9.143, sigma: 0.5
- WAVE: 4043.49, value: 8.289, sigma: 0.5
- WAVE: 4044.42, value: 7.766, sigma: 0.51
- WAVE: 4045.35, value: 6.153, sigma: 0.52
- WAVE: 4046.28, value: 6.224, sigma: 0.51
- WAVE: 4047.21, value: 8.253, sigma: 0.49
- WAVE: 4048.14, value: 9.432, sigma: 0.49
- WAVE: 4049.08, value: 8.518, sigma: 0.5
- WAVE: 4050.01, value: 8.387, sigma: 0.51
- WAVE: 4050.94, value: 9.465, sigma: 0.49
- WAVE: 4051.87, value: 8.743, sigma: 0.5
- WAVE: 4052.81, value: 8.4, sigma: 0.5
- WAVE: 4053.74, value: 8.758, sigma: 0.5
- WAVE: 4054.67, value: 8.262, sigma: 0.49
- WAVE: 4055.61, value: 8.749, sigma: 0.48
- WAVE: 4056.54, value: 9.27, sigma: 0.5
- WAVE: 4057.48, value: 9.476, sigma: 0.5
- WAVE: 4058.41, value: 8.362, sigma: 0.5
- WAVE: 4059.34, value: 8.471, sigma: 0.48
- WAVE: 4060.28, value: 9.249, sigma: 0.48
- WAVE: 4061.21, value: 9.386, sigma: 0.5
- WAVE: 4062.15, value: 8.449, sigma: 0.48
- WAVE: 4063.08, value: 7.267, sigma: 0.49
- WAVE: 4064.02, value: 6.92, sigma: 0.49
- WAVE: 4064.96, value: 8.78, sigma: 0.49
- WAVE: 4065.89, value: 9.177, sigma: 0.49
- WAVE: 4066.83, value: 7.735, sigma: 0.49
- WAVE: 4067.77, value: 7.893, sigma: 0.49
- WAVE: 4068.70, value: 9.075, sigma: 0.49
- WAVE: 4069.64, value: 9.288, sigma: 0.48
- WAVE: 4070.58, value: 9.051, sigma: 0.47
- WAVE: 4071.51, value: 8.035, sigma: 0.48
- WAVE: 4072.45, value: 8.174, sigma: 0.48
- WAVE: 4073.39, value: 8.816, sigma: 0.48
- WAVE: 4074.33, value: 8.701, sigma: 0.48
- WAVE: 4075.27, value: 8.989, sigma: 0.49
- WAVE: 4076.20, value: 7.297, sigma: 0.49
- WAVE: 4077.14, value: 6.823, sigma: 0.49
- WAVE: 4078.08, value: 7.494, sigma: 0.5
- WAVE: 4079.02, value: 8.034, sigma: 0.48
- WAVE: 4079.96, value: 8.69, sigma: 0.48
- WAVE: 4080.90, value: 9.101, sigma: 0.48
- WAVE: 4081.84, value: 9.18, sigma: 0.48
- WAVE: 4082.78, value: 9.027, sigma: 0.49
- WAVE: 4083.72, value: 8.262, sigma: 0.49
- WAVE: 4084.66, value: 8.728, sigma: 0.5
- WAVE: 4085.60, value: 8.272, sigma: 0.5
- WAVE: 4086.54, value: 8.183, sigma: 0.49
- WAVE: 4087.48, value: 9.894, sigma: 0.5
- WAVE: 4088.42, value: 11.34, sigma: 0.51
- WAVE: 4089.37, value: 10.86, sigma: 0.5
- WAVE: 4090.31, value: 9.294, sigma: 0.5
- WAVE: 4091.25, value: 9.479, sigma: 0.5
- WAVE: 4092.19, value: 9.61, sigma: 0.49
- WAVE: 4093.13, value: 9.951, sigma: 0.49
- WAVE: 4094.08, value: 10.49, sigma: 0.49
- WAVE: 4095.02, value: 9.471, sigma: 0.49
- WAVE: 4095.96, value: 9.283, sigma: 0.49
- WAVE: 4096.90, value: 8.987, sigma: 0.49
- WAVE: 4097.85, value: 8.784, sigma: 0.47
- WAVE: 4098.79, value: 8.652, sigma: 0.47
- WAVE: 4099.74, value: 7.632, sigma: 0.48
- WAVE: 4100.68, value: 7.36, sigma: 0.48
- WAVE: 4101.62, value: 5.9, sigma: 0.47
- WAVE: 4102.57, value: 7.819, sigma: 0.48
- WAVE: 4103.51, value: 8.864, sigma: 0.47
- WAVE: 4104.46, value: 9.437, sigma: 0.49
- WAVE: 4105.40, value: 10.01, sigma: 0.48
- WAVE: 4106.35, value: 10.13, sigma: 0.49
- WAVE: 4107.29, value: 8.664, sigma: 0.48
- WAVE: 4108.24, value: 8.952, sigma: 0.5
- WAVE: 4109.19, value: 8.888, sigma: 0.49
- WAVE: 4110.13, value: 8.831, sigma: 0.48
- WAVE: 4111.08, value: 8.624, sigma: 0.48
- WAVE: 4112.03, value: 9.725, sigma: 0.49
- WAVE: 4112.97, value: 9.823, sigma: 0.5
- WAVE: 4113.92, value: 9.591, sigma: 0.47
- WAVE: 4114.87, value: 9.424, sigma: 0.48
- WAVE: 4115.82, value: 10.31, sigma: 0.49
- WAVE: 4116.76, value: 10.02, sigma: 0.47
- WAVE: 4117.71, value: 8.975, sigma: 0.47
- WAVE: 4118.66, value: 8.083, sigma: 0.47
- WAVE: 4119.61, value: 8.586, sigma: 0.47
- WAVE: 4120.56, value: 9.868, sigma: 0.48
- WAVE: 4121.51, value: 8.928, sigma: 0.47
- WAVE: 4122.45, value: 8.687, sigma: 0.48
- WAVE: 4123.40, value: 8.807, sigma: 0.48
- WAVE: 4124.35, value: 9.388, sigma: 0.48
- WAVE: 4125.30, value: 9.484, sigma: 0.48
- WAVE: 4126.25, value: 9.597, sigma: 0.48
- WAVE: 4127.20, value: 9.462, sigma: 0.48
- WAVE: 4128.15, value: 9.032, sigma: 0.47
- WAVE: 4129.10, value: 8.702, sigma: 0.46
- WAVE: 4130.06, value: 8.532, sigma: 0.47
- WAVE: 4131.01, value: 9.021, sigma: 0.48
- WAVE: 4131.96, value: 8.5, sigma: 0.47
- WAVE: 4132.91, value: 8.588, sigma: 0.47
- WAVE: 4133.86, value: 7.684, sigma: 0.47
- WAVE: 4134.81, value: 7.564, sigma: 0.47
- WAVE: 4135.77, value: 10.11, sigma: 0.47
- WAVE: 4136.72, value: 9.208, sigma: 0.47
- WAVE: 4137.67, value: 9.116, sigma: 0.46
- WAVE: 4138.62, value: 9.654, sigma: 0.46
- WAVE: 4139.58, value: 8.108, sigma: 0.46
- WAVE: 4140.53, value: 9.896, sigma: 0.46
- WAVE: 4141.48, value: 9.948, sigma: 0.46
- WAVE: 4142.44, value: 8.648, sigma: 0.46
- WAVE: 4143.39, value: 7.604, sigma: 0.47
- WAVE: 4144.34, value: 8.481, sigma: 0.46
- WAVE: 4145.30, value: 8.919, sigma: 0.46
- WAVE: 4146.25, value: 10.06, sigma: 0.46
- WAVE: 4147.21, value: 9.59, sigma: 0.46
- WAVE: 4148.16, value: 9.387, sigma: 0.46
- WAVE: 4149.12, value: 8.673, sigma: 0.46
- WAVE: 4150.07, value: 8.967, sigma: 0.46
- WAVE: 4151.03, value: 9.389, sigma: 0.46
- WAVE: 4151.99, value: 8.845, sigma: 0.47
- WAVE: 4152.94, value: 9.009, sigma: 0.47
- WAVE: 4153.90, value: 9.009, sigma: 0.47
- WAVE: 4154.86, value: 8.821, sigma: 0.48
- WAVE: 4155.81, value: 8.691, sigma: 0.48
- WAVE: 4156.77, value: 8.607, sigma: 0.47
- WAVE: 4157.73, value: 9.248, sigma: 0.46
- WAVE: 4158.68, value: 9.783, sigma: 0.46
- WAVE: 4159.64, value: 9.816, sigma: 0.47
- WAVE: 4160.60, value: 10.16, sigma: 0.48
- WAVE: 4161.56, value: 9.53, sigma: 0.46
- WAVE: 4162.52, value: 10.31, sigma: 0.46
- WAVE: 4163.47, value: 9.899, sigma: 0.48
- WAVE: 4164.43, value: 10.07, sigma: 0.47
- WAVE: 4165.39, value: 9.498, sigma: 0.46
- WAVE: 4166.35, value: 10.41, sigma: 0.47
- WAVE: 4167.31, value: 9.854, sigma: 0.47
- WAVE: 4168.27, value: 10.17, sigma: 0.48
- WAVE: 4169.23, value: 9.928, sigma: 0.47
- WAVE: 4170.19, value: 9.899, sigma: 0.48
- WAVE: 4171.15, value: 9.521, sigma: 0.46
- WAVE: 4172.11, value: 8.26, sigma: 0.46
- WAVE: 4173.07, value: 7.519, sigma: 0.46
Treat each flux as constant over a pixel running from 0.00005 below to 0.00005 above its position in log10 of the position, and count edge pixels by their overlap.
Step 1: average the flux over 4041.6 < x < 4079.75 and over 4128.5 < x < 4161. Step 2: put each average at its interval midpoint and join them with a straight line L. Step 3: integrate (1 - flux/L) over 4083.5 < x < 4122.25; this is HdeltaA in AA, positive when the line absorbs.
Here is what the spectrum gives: -2.0 AA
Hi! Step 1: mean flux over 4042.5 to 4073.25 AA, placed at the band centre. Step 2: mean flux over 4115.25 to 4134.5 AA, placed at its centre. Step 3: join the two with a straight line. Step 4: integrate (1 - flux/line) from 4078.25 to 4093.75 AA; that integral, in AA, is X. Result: -0.97 AA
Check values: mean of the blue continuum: 8.44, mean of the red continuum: 9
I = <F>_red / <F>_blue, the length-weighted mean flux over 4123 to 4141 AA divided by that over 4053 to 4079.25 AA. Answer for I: 1.1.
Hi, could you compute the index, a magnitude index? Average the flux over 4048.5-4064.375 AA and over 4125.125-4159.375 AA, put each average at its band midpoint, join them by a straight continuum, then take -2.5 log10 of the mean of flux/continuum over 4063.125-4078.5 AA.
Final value 0.06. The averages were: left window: 8.61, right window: 9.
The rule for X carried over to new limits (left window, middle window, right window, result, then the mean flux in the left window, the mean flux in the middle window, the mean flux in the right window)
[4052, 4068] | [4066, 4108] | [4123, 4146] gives -0.6 AA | 8.52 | 8.79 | 8.93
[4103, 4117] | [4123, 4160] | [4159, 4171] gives 2.6 AA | 9.41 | 9.02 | 9.95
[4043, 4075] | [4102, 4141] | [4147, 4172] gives 0.0 AA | 8.44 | 9.08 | 9.49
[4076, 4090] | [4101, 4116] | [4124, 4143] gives -0.2 AA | 8.78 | 9.02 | 9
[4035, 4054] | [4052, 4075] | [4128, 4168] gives 0.3 AA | 8.58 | 8.58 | 9.17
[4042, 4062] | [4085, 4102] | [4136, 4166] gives -0.5 AA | 8.51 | 9.1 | 9.27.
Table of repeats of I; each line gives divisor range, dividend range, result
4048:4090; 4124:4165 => 1.05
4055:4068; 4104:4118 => 1.11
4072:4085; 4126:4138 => 1.05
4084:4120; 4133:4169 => 1.01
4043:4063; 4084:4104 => 1.06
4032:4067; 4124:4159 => 1.06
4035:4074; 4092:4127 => 1.06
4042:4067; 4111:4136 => 1.08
